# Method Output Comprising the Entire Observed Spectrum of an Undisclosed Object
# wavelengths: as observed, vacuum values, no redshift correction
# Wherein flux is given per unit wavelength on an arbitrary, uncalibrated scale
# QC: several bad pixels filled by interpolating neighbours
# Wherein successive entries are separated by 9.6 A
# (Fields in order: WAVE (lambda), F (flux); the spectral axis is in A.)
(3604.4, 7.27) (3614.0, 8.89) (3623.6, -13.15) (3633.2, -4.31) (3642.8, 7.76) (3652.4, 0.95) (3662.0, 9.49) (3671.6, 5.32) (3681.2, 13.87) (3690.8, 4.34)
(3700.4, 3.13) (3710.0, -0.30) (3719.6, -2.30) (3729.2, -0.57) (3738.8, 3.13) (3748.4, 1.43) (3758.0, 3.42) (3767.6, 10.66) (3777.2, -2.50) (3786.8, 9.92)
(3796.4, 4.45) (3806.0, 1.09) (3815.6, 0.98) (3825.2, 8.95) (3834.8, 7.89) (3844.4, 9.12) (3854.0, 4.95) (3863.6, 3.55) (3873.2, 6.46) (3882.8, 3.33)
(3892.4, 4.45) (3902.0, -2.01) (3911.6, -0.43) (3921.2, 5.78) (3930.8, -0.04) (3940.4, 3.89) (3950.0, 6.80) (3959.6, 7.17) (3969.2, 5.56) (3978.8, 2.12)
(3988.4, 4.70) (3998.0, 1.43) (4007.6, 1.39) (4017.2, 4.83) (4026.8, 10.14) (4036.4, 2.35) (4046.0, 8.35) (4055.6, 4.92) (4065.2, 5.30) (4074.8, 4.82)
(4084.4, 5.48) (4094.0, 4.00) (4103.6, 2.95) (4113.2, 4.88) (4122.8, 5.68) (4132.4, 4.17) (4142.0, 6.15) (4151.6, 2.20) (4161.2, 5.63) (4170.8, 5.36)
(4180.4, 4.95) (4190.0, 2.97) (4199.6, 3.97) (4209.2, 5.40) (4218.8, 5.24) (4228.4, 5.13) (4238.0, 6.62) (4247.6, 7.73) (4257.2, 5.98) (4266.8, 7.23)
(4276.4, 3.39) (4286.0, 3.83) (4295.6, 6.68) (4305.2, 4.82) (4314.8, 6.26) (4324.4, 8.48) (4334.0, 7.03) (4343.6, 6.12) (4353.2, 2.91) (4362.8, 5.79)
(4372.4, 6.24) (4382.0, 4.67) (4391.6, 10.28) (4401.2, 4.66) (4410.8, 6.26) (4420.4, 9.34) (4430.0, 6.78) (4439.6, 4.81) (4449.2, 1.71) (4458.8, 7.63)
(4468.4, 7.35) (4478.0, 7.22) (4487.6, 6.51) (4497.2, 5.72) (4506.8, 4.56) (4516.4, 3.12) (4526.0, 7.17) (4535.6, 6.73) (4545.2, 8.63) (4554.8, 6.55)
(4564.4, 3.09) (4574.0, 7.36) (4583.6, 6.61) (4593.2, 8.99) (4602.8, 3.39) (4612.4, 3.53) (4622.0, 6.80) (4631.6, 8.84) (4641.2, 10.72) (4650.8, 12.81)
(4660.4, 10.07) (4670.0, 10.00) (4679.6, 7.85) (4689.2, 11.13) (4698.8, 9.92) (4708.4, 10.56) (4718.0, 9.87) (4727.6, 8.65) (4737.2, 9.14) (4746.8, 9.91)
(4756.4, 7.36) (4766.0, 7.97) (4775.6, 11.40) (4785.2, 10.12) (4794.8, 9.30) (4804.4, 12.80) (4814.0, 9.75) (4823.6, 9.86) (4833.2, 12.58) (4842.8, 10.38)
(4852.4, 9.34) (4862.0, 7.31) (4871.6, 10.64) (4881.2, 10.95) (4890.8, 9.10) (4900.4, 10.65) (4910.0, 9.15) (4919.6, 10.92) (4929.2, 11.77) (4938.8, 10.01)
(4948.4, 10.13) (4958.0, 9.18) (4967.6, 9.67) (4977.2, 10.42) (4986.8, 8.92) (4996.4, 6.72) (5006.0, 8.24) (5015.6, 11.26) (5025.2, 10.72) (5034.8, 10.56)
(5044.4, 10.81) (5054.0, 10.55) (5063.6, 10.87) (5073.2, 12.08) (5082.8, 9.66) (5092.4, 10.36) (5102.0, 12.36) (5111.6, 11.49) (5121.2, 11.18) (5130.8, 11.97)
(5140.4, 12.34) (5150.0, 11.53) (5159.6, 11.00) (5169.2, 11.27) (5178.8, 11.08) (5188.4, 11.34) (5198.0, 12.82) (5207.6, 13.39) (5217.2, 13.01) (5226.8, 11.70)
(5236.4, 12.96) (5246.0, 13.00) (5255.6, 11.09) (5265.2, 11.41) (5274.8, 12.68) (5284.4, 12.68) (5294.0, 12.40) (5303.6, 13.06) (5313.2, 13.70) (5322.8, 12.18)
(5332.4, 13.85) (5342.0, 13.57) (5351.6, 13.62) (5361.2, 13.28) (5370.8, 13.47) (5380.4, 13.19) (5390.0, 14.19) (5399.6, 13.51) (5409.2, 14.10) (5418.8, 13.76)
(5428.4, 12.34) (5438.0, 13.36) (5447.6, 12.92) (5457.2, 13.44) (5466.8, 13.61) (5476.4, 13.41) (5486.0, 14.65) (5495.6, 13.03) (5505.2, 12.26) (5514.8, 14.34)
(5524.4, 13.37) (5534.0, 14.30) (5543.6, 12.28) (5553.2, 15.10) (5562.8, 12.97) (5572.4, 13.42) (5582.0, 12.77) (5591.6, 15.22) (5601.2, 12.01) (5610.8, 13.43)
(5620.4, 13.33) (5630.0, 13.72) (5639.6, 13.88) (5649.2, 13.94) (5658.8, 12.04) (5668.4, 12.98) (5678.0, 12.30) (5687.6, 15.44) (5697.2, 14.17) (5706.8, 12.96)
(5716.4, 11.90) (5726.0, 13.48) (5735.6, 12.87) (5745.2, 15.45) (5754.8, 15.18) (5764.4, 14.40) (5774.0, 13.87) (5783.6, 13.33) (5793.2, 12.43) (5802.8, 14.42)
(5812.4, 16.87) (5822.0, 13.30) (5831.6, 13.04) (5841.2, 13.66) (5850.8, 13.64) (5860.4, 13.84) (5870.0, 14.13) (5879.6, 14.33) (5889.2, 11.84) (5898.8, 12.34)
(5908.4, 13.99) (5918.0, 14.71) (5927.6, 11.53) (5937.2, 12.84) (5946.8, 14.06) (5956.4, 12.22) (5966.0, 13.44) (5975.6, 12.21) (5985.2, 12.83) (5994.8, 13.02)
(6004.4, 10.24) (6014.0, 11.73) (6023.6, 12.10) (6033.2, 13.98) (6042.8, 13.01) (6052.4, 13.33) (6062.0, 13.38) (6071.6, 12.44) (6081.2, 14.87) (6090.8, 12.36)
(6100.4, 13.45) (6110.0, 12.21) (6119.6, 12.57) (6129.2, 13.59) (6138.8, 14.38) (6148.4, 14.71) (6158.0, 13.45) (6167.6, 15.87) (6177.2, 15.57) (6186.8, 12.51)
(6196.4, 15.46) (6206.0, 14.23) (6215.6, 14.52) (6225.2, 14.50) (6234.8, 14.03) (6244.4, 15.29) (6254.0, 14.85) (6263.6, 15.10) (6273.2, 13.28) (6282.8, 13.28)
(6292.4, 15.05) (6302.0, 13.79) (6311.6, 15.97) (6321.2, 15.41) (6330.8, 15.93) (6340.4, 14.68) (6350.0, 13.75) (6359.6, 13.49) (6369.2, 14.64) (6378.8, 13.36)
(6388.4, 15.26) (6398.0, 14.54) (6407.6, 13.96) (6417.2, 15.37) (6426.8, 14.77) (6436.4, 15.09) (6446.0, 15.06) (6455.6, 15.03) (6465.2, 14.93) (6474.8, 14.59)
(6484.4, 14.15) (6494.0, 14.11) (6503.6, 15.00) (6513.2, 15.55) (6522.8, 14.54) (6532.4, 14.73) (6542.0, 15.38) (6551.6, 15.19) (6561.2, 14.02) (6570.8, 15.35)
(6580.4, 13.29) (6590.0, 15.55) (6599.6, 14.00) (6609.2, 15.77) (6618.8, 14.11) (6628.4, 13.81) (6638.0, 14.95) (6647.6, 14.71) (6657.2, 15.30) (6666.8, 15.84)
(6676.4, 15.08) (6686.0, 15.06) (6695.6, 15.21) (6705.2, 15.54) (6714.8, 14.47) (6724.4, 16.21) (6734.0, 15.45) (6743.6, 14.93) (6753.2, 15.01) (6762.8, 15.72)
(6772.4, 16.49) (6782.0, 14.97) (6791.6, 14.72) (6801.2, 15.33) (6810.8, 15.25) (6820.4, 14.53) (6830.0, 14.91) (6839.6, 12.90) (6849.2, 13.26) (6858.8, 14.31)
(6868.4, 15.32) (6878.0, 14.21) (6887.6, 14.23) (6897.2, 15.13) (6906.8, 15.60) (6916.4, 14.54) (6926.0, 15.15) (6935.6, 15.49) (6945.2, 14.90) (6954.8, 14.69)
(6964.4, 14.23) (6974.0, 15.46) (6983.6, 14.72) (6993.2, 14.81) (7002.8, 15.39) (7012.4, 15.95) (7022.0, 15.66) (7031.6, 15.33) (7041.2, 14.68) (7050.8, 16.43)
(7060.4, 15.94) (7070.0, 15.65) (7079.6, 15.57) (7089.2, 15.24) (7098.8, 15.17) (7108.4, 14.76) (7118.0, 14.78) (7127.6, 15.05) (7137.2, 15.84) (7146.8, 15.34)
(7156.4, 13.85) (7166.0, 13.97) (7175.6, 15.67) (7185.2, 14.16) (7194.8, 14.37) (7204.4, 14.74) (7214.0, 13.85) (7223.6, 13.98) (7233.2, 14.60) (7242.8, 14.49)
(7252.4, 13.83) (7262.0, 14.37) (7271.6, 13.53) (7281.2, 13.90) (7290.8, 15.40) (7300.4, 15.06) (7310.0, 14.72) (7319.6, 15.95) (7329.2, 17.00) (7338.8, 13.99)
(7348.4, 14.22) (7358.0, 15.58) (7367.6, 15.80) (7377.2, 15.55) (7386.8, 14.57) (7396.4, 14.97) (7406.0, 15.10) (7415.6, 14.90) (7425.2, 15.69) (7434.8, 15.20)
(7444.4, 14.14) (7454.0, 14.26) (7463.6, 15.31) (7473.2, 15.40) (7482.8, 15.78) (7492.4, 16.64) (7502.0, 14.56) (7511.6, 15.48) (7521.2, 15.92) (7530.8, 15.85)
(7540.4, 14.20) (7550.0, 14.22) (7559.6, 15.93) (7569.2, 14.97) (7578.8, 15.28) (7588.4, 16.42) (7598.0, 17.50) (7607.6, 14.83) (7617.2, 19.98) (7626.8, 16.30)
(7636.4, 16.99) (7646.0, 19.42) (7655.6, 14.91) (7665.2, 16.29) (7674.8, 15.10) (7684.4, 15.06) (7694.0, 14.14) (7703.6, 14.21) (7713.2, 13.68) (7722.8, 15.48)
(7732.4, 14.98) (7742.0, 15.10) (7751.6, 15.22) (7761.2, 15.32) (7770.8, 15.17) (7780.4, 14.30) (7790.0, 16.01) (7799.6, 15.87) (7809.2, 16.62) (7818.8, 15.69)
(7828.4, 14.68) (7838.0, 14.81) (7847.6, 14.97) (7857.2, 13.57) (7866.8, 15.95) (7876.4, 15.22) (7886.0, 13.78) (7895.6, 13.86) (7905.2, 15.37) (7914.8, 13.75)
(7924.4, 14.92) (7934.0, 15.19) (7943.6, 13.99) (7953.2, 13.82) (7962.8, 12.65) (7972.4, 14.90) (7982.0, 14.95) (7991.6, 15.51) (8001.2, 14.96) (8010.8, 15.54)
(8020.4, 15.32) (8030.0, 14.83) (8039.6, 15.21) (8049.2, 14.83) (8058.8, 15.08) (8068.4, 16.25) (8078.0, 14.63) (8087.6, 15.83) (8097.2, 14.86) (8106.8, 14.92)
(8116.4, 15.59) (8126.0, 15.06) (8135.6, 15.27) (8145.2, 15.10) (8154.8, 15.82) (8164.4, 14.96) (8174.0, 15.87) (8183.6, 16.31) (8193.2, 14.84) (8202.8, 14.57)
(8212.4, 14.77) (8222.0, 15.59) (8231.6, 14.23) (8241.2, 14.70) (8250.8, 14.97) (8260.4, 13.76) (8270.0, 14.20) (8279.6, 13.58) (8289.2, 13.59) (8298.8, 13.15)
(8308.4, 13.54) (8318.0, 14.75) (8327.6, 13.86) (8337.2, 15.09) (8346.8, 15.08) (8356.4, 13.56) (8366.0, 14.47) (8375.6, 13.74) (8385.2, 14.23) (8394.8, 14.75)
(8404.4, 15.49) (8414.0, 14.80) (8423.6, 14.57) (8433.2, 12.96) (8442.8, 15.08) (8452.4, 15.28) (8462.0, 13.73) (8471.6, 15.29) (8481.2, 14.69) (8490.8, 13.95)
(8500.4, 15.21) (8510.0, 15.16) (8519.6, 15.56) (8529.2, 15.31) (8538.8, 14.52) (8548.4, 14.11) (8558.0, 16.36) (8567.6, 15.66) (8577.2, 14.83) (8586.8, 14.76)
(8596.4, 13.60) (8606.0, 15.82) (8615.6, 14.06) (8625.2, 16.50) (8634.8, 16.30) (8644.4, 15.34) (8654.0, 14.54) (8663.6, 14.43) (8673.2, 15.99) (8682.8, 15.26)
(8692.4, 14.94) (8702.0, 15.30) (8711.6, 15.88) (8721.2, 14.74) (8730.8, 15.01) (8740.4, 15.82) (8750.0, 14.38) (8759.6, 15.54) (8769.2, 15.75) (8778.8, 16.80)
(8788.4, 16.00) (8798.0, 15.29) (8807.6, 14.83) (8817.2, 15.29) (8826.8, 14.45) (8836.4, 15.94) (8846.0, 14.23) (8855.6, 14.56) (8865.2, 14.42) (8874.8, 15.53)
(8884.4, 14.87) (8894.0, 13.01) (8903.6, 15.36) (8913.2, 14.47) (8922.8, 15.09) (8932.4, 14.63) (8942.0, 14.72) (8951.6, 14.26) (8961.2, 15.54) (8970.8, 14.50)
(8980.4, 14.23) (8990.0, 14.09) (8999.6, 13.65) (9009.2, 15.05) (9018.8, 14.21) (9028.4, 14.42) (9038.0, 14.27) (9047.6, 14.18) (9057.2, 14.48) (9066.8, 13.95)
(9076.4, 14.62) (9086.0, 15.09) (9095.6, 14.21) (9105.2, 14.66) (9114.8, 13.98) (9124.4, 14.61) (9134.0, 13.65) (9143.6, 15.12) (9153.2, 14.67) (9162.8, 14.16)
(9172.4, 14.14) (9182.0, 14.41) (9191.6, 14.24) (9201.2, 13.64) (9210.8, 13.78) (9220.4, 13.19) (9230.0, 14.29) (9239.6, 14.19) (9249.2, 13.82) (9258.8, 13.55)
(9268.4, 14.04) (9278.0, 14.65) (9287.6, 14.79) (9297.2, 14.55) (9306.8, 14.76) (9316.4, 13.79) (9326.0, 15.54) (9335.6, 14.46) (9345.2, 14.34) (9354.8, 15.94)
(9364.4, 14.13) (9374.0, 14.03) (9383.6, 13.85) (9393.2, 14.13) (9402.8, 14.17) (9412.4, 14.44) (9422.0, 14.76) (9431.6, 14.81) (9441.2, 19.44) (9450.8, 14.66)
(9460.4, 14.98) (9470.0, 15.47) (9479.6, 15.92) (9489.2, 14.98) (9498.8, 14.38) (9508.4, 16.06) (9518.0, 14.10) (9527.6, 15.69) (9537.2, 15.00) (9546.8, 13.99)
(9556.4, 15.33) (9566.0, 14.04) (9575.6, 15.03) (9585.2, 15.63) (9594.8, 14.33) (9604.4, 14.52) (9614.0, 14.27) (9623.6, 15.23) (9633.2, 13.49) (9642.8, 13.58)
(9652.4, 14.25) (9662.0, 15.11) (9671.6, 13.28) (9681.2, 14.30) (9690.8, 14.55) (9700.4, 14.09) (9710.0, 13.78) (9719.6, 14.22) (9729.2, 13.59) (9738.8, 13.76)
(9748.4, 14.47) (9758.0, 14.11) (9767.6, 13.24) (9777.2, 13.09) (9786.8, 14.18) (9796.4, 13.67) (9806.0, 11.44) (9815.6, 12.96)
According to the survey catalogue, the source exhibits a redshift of 0.161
